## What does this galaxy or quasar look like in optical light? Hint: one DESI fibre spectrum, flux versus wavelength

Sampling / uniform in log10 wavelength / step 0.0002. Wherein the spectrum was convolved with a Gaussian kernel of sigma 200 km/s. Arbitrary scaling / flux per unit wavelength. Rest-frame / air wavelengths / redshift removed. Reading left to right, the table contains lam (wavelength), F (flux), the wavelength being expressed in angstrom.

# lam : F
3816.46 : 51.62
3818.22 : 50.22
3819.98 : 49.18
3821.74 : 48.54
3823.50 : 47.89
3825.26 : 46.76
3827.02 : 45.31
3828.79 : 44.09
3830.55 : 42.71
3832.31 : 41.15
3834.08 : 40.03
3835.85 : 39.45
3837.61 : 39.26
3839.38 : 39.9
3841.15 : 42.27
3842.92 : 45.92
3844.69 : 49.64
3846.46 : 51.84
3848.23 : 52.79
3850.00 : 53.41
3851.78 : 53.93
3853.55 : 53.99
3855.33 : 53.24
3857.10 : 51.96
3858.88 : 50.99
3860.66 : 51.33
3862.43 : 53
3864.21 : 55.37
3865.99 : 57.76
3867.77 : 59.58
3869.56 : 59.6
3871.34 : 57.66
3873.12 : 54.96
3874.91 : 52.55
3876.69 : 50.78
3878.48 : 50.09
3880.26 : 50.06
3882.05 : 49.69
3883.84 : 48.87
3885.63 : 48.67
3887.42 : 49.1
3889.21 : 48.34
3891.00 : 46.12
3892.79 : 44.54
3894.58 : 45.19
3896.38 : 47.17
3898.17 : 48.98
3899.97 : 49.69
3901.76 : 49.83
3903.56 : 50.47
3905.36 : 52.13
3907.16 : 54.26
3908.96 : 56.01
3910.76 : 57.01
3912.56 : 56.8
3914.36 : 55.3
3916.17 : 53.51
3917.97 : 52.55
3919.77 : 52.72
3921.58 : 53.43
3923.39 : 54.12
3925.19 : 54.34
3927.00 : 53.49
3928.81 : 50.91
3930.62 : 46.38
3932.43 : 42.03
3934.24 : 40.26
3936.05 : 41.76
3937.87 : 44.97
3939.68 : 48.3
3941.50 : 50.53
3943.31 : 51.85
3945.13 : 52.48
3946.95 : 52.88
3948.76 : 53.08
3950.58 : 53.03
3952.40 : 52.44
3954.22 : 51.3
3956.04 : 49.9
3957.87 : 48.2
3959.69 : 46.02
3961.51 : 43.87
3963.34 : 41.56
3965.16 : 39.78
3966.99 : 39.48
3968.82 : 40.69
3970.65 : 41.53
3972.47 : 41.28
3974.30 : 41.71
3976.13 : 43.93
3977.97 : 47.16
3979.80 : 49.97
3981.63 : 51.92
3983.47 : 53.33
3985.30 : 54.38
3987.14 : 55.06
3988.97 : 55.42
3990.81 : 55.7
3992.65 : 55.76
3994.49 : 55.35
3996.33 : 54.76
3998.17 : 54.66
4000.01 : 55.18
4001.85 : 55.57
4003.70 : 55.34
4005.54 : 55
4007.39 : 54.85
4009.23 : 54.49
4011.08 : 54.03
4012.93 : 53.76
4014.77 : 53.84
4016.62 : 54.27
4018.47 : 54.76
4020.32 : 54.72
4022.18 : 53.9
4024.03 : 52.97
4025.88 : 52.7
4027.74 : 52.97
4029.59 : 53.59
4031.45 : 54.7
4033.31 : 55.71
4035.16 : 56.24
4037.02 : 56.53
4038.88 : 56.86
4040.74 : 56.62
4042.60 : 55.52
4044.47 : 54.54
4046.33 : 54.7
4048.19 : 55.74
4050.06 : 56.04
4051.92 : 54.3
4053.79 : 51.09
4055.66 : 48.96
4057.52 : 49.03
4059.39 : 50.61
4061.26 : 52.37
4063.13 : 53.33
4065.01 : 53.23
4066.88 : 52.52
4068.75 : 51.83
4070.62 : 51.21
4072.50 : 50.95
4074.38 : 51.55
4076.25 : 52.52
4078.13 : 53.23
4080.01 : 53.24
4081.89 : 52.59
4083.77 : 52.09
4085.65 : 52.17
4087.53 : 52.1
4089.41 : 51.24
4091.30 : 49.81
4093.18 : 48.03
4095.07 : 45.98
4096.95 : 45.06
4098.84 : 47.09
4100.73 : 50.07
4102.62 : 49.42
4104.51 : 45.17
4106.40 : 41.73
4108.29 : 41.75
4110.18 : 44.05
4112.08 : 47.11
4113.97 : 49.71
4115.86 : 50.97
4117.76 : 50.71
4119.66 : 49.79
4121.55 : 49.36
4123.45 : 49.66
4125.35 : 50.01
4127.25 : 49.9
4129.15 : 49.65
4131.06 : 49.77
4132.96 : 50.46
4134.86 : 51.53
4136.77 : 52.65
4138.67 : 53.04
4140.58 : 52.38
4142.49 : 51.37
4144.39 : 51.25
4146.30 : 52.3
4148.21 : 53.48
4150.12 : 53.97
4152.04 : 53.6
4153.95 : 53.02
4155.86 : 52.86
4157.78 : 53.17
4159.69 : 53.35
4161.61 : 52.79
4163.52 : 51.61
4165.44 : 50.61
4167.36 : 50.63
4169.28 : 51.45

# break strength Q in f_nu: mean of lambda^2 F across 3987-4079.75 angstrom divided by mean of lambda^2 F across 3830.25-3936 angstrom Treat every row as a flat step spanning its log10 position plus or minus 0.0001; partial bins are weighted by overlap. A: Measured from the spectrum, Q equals 1.16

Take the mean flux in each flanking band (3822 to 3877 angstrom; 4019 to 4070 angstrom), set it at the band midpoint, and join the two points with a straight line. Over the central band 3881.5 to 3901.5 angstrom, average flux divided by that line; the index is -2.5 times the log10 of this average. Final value 0.06 mag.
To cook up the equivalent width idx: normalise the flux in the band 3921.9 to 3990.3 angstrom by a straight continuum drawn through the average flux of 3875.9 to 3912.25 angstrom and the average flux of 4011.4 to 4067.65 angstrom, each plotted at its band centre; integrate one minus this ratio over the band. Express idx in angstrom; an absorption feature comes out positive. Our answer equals 4.6 angstrom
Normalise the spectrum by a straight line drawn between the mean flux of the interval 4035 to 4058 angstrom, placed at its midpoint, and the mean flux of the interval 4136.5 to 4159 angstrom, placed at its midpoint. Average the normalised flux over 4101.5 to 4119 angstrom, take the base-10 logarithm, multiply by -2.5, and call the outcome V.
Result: 0.14 mag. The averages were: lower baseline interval 54.4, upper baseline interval 52.8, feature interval 46.8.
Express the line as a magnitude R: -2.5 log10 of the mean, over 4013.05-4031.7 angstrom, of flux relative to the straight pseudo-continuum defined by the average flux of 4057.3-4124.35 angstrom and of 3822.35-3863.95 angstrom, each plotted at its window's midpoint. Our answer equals -0.10 mag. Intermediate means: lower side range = 47.6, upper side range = 49.8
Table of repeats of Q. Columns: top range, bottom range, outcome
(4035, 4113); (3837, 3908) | 1.12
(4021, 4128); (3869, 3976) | 1.12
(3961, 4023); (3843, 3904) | 1.05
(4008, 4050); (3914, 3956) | 1.14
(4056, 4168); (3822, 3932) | 1.13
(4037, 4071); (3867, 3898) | 1.15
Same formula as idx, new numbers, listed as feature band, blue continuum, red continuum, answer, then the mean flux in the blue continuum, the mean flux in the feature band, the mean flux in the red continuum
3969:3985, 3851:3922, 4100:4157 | 1.5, 52.2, 46.4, 50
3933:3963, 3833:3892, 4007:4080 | 1.9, 50.3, 48.6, 53.6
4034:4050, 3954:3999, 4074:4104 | -2.0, 48.5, 55.9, 50.3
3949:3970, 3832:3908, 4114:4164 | 1.8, 50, 46.2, 51.6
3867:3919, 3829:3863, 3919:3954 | -3.0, 47.6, 51.7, 50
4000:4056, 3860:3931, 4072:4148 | -4.3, 52.1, 54.5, 49.8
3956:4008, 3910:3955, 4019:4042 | 3.4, 51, 49.5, 54.8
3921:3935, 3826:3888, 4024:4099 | 0.4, 49.8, 49.4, 52.5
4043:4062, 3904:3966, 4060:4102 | -0.7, 50.2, 52.8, 51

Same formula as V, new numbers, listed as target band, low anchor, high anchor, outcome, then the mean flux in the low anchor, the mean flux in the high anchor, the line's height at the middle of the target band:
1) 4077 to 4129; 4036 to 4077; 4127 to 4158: 0.08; 53.2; 52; 52.6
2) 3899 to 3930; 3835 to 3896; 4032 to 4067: -0.04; 50.3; 53.9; 51.3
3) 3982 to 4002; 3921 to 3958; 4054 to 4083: -0.09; 49.8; 51.8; 50.6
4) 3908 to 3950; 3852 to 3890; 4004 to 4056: 0.05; 52.8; 54.5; 53.4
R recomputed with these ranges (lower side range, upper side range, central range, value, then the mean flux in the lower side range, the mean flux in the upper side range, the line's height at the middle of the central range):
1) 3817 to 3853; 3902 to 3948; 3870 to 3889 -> -0.06 mag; 46.3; 51.1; 48.7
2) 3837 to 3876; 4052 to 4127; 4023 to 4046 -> -0.09 mag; 52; 49.8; 50.3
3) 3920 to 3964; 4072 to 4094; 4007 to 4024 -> -0.08 mag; 49.1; 51.7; 50.5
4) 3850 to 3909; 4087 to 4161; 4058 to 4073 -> -0.03 mag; 51.6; 49.9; 50.3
